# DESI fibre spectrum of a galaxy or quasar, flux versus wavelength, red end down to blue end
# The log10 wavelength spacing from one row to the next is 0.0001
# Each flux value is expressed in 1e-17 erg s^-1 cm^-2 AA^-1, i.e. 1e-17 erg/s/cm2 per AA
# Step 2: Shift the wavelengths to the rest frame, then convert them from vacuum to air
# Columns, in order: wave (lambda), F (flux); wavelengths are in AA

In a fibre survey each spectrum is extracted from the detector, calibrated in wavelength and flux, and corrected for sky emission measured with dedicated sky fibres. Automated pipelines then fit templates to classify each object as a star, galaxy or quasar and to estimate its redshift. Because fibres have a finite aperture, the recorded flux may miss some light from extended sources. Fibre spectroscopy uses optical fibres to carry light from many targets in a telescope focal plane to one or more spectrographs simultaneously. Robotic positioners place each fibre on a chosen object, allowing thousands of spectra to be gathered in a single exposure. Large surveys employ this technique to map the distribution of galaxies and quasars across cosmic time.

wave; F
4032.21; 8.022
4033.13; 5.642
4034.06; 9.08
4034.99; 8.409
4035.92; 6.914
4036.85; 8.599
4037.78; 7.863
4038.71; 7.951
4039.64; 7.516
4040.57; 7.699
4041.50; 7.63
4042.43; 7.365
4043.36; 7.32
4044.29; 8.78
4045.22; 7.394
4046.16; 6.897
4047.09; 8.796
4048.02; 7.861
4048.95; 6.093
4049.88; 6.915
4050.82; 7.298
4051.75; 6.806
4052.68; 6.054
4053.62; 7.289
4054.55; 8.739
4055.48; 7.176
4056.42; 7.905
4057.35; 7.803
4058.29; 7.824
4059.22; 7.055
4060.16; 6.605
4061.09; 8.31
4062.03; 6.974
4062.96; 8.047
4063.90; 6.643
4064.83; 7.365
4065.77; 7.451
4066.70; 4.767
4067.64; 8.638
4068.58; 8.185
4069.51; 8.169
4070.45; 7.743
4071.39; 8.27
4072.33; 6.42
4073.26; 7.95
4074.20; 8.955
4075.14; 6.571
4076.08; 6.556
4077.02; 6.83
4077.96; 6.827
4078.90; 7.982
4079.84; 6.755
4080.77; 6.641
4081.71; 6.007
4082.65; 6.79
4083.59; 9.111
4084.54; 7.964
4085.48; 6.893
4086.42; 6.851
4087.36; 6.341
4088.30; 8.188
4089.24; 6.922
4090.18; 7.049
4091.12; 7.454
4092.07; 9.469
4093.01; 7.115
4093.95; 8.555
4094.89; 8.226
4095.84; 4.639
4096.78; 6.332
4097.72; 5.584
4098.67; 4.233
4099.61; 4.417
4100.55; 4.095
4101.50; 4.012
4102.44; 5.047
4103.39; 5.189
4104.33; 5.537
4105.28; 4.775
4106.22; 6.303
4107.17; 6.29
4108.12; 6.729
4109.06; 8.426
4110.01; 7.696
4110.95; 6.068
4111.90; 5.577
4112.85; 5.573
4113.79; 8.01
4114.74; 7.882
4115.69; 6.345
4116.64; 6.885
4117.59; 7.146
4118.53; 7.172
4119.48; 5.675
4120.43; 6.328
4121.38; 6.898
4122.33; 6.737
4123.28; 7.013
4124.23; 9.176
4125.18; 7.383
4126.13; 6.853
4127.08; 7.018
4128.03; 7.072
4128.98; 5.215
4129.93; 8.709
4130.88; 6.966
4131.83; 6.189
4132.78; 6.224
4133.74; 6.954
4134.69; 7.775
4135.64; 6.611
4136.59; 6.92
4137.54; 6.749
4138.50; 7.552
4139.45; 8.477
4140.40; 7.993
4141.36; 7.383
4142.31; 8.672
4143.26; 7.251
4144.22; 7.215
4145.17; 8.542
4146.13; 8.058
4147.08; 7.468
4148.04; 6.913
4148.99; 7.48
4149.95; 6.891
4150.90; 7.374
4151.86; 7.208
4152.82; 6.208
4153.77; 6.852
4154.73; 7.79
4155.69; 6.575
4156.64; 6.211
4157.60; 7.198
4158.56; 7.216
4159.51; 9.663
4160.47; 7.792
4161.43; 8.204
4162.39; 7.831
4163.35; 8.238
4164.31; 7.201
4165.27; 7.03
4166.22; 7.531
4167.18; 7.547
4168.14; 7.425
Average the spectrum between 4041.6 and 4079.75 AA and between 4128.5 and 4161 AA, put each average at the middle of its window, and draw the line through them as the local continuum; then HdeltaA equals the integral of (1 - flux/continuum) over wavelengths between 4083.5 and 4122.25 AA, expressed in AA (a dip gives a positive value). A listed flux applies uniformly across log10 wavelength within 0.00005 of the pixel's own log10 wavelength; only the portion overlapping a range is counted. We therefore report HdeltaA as 4.3 AA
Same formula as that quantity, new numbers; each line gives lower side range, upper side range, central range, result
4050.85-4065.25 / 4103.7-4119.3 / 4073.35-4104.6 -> 1.3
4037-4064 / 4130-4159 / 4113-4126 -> 0.4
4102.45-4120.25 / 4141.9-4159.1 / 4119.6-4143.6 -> -1.0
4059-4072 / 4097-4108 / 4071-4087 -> -1.6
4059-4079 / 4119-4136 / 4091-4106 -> 2.7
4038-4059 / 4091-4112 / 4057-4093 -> -2.9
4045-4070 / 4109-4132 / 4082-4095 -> -0.8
